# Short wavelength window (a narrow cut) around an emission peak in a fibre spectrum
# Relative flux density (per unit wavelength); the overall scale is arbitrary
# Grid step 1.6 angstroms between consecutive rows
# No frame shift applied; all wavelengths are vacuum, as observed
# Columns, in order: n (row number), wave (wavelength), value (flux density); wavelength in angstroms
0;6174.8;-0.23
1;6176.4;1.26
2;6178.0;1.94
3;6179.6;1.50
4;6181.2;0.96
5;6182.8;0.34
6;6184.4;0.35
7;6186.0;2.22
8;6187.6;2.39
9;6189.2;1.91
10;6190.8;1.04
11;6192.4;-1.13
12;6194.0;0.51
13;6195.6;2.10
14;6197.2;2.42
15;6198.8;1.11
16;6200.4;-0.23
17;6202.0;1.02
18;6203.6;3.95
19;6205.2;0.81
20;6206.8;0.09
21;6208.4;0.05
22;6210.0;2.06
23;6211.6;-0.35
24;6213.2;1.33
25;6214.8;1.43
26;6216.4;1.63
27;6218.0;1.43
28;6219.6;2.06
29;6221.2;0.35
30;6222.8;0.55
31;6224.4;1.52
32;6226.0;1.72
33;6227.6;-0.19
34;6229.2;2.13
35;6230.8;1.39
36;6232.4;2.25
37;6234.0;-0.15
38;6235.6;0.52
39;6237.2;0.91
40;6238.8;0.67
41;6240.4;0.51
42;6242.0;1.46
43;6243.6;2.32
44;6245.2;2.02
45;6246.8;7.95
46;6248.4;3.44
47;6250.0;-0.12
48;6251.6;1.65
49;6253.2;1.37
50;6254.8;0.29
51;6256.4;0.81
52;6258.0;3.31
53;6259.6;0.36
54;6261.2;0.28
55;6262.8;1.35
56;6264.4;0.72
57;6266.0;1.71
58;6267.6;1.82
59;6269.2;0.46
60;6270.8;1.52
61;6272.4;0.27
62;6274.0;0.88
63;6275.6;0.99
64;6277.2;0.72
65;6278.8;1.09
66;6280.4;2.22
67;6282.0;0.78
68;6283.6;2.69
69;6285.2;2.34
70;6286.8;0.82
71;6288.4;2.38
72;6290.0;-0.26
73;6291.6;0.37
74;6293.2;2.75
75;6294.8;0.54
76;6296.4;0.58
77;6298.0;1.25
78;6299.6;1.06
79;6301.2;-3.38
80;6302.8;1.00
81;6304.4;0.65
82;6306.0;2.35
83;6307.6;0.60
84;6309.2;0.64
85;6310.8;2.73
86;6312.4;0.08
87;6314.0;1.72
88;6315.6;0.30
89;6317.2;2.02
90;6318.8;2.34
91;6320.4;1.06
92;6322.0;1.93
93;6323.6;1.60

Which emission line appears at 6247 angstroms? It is H-beta 4861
